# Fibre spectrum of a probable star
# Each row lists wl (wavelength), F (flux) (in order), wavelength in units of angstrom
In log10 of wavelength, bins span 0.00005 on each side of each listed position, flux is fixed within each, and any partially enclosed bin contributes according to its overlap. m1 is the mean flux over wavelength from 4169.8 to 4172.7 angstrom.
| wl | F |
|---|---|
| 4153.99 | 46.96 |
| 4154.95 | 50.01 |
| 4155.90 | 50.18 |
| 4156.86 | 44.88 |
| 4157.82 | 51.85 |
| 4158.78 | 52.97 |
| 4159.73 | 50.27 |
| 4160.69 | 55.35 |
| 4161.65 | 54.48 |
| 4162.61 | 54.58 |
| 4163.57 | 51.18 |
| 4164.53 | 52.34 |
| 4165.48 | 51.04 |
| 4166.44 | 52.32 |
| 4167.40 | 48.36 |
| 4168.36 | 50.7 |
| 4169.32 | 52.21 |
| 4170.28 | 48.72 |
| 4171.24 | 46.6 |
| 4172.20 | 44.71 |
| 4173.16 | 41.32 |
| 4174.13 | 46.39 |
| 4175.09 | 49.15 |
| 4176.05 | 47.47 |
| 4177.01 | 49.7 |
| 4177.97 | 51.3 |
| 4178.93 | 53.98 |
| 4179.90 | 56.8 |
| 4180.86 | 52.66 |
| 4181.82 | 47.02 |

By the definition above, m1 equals 46.7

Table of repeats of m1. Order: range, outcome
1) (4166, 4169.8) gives 50.9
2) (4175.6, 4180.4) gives 51.9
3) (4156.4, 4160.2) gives 50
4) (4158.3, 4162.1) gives 53.3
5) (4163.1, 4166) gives 51.7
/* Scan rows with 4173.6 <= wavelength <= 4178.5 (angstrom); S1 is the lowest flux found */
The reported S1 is 46.39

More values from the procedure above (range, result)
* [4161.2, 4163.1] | 54.48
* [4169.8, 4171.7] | 46.6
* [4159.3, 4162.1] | 50.27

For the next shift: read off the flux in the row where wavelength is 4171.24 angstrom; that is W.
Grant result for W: 46.6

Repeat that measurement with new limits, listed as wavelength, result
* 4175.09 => 49.15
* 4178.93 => 53.98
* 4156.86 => 44.88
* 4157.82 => 51.85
